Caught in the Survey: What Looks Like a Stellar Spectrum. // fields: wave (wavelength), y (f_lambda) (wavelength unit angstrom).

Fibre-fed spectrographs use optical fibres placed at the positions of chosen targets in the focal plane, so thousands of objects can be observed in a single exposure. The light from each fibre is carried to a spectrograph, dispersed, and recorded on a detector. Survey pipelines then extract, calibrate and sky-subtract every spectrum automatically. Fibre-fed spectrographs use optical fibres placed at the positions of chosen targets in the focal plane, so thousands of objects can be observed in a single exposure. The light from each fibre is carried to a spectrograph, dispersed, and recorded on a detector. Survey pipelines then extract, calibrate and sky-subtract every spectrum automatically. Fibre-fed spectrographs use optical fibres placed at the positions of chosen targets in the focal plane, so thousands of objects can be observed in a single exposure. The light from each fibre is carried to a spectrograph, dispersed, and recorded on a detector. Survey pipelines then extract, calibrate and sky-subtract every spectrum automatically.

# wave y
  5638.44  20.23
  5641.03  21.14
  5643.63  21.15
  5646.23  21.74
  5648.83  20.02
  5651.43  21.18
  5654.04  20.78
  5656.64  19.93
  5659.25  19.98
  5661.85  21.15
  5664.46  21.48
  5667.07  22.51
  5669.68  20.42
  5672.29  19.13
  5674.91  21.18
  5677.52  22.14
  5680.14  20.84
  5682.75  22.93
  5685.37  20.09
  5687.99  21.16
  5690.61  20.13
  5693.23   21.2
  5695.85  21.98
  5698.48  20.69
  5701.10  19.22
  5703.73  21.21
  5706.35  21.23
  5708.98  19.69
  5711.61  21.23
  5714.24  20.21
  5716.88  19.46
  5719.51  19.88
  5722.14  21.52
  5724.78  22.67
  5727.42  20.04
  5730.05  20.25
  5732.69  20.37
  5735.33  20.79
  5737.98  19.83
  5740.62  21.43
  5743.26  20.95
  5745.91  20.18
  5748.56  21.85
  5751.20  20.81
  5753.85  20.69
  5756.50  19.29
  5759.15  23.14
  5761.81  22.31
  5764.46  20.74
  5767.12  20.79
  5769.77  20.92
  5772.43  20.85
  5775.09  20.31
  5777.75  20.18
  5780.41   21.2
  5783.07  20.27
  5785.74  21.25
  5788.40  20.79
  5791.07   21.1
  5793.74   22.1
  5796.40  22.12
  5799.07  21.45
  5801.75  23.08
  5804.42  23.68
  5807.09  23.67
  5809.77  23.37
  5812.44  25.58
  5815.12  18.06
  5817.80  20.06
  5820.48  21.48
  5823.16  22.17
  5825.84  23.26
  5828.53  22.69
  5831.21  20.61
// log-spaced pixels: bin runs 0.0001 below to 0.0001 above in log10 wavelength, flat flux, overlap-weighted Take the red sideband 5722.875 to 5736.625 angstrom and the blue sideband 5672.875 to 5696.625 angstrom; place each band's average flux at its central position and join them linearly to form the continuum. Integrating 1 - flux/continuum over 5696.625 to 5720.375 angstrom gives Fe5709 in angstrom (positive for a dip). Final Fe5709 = 0.8 angstrom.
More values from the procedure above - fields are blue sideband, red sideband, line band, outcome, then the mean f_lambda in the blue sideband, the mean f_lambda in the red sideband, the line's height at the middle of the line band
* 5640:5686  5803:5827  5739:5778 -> 1.6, 21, 22.4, 21.9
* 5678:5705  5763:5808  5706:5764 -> 1.1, 21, 21.4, 21.2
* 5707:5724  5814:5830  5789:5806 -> -0.9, 20.4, 21.3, 21.1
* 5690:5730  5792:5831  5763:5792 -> 1.3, 20.7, 22.3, 21.7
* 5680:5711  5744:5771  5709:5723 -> 0.4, 20.9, 21.1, 20.9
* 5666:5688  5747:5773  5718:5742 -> 0.5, 21.1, 21.1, 21.1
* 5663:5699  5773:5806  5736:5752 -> 0.4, 21.1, 21.5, 21.3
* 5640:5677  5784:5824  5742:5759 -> 0.6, 20.9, 22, 21.6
